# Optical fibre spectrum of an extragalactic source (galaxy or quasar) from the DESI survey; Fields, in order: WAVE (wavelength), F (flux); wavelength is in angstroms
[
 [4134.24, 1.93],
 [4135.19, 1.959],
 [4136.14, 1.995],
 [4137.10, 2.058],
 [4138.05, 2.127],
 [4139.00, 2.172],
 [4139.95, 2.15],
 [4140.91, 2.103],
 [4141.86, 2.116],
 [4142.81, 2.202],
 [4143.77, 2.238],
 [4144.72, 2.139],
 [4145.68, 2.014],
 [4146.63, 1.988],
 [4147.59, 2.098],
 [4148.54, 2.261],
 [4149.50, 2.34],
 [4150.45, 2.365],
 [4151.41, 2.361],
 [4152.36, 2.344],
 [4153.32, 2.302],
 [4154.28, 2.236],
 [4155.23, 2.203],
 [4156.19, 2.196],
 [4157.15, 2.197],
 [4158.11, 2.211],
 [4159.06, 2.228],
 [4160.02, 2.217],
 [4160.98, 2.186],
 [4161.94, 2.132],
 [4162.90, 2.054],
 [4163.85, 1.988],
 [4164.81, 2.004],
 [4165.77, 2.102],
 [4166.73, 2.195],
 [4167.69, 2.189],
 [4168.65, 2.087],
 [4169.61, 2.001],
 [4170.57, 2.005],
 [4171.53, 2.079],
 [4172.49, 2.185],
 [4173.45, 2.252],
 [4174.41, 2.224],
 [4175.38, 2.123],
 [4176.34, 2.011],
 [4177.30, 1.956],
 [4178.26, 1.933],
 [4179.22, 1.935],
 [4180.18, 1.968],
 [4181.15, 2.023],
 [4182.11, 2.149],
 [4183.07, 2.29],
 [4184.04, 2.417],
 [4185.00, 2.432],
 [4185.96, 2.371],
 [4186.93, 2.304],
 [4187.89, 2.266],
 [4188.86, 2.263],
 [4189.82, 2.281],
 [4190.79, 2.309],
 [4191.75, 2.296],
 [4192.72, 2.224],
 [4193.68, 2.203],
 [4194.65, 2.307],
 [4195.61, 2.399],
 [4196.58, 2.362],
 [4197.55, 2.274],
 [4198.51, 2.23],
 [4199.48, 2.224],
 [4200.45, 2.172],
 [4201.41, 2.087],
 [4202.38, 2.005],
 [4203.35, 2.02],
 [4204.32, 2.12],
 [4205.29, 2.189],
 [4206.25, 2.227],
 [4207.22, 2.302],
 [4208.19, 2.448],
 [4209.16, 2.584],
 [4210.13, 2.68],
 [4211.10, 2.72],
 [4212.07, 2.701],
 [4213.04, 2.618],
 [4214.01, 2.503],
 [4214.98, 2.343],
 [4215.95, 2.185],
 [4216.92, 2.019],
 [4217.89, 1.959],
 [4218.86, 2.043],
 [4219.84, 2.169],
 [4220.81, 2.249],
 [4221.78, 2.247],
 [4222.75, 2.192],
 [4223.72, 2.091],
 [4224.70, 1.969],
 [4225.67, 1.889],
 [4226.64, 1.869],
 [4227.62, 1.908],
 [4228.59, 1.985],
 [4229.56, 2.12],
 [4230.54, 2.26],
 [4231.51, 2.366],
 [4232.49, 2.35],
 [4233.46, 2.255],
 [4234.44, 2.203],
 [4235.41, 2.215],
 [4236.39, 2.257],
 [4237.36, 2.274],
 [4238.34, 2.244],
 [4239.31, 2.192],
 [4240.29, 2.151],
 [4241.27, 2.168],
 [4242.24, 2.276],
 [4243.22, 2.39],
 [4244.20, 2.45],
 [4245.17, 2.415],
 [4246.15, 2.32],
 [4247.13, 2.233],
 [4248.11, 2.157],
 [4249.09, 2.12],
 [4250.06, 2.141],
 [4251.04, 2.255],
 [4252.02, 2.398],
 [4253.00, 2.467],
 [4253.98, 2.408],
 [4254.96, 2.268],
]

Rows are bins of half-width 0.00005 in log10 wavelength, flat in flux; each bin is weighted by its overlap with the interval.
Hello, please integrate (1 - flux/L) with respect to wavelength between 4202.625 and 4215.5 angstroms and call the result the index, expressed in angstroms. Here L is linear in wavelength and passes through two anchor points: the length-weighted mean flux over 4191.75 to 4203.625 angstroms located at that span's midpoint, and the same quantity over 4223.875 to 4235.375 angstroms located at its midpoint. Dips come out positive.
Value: -1.4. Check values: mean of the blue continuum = 2.22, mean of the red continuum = 2.11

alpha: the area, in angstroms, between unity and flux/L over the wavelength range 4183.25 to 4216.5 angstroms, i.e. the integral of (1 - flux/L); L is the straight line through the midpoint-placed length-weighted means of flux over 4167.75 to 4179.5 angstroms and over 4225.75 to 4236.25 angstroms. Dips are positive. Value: -3.45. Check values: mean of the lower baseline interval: 2.07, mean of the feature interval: 2.32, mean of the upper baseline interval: 2.15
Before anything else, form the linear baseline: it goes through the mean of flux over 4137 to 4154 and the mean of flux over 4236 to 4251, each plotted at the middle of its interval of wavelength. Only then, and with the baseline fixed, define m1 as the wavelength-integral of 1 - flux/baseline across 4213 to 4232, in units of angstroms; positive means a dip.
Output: 0.9 angstroms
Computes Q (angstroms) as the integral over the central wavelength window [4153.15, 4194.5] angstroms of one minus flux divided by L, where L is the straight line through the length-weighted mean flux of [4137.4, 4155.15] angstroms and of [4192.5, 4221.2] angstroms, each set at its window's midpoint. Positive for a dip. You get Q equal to 1.3 angstroms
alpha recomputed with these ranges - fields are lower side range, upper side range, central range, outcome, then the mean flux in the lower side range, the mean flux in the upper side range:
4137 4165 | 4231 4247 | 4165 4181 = 0.9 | 2.18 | 2.28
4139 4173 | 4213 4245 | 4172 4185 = 0.3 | 2.16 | 2.19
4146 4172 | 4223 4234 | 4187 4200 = -0.9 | 2.17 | 2.1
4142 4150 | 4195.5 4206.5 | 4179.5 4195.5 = -0.6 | 2.16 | 2.18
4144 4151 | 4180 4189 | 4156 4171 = 0.6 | 2.18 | 2.26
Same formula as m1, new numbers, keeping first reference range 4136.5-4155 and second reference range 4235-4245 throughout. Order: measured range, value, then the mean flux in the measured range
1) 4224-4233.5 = 0.71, 2.09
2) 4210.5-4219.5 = -0.39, 2.34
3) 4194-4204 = 0.12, 2.21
